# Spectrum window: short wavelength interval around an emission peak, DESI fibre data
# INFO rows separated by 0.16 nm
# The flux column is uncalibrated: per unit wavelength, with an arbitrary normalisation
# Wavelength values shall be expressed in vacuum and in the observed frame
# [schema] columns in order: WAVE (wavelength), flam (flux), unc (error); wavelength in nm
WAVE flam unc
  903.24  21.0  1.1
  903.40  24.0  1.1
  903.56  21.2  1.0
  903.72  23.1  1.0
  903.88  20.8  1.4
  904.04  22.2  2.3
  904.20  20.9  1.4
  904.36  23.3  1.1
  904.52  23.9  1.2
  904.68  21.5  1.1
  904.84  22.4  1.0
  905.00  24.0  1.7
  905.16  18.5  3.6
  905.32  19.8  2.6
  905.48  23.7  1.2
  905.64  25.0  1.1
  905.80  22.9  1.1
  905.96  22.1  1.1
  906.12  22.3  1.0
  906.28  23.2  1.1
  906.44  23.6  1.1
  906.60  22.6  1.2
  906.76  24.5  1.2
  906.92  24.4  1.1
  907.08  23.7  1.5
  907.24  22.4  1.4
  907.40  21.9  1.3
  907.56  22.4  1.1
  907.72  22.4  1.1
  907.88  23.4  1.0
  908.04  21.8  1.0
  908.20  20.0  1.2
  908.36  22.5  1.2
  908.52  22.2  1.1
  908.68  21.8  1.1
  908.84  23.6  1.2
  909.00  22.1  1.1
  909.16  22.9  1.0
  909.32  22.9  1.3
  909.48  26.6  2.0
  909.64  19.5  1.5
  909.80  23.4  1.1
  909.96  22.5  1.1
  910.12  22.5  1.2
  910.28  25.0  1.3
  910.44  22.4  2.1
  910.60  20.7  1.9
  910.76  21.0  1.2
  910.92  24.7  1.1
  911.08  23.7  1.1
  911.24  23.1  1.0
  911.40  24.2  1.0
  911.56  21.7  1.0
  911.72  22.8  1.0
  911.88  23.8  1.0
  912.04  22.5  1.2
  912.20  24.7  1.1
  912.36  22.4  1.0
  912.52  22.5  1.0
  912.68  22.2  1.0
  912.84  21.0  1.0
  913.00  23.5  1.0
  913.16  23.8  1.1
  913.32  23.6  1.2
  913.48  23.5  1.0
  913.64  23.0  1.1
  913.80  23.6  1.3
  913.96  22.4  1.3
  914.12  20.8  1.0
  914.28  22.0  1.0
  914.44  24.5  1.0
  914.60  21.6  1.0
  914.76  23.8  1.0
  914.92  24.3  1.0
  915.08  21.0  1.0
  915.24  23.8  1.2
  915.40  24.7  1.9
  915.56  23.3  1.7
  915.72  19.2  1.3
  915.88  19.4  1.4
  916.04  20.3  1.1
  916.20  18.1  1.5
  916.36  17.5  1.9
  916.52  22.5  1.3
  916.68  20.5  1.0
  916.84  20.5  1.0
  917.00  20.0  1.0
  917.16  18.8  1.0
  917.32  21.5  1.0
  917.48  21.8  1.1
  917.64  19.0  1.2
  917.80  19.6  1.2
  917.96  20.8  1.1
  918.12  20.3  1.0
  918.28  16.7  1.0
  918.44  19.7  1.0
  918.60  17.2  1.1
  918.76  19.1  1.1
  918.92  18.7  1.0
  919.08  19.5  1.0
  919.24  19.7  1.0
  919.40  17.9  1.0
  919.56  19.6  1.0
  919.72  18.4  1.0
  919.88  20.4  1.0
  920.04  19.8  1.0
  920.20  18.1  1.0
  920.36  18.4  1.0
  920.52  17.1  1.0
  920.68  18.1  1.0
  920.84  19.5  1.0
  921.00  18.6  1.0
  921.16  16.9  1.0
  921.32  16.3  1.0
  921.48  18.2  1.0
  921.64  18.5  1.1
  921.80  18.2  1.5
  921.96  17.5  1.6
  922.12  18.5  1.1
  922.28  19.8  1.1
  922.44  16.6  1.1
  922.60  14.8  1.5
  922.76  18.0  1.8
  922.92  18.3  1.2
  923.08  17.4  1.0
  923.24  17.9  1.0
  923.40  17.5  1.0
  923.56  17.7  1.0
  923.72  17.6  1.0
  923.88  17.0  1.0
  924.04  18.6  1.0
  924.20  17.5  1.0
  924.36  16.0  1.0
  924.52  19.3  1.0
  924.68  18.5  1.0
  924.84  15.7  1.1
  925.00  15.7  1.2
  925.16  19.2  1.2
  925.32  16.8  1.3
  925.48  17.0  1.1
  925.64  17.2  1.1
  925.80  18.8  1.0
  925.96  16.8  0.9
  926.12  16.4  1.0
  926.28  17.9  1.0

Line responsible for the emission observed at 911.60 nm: C III] 1909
